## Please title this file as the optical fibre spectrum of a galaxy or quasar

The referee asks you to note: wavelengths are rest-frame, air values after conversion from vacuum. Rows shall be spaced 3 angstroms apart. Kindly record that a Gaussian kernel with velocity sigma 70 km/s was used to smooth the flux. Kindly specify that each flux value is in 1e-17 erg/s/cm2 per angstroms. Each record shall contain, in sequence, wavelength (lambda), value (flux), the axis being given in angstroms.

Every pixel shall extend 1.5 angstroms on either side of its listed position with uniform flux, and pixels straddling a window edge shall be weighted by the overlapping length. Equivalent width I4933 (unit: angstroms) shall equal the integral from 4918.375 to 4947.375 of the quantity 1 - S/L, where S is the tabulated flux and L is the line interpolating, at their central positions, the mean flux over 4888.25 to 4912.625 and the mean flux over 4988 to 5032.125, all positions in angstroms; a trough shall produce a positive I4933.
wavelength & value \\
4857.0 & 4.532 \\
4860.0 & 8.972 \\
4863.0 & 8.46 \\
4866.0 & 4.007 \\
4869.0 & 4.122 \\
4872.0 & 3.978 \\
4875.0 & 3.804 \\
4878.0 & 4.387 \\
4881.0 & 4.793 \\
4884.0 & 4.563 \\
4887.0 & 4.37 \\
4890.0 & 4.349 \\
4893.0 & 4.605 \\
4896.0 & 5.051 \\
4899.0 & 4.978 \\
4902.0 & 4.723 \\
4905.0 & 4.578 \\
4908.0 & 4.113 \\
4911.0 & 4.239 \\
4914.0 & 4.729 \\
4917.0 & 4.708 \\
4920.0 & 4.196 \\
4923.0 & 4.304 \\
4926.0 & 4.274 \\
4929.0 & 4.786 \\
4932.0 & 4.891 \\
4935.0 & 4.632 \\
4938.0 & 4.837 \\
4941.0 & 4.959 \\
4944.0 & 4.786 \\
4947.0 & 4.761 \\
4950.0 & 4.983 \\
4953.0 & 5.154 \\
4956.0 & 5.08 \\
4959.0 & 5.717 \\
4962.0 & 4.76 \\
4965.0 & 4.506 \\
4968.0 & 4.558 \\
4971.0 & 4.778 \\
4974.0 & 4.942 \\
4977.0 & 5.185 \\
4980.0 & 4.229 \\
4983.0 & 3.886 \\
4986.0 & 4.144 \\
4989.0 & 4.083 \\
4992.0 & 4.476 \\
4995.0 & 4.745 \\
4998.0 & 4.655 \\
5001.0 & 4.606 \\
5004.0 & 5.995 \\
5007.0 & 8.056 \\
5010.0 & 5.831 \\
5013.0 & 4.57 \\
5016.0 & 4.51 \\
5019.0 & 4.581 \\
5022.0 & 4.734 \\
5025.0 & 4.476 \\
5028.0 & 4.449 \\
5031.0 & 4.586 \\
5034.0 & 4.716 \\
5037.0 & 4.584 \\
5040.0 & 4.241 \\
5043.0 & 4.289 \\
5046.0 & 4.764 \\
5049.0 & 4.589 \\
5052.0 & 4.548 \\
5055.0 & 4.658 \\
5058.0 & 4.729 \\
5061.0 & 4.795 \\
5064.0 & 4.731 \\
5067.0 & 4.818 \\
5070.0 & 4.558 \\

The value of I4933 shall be 0.4 angstroms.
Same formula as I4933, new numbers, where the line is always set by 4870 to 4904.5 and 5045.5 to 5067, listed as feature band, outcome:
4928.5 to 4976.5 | -3.3 angstroms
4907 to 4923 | 0.5 angstroms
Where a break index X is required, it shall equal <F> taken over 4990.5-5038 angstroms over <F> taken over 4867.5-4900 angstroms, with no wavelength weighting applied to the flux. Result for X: 1.12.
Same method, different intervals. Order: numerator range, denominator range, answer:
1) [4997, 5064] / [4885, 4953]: 1.05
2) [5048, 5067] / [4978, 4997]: 1.09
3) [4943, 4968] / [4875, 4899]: 1.08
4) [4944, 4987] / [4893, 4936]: 1.04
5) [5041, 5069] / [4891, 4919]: 1.01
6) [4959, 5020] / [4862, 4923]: 1.06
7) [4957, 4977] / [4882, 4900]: 1.06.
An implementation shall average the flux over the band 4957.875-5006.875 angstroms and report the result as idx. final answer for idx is 4.79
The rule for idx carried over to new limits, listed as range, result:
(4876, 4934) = 4.55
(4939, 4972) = 4.91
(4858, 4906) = 4.98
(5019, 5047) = 4.54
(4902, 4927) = 4.41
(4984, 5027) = 4.94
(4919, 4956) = 4.74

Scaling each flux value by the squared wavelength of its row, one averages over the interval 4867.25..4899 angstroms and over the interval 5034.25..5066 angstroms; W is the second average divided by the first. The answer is 1.1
